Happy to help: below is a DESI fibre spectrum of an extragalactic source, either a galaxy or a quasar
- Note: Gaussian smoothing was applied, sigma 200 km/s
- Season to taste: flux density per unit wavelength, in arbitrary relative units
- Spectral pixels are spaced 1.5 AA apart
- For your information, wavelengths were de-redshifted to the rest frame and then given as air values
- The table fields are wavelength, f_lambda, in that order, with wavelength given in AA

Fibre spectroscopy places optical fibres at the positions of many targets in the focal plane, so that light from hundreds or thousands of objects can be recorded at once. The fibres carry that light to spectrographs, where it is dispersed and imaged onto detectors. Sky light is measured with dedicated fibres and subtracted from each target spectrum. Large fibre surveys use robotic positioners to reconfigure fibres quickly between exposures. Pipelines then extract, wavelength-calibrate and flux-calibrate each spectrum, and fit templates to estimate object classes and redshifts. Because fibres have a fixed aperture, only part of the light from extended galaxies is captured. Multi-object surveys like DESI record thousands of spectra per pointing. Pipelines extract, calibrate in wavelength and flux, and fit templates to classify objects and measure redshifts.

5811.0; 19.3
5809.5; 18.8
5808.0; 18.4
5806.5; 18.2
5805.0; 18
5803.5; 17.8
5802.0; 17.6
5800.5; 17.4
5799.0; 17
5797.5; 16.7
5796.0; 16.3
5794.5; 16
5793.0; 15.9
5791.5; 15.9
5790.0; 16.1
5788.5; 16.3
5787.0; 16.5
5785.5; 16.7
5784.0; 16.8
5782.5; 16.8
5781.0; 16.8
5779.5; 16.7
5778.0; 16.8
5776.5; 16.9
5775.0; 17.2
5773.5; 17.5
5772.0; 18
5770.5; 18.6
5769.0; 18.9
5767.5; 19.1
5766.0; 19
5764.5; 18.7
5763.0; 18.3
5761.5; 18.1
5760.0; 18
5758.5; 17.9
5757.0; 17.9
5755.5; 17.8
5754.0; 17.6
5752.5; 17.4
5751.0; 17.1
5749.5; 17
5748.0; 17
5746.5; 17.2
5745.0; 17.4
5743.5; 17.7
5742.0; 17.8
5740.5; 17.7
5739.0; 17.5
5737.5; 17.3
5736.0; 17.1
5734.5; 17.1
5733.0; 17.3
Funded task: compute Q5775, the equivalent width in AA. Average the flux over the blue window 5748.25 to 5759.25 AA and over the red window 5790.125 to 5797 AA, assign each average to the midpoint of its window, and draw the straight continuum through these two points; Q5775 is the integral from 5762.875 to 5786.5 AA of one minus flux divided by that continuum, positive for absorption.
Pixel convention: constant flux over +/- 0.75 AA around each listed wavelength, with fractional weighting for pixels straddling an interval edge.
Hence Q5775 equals -1.3 AA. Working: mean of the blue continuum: 17.5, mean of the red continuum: 16.1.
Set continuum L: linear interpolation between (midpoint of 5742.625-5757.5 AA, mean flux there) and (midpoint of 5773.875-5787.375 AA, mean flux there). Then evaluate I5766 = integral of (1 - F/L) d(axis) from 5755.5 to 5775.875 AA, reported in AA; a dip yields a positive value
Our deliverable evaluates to -1.3 AA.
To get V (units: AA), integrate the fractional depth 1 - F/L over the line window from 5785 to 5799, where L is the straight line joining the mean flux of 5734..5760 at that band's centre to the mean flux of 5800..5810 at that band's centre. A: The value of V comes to 1.3 AA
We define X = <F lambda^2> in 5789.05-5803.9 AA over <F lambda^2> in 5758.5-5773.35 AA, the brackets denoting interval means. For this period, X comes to 0.91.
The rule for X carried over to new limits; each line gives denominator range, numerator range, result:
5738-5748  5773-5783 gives 0.98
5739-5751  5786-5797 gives 0.94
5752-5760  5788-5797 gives 0.92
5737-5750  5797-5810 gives 1.04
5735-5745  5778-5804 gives 0.97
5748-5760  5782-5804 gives 0.96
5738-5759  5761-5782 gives 1.03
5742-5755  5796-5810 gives 1.04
